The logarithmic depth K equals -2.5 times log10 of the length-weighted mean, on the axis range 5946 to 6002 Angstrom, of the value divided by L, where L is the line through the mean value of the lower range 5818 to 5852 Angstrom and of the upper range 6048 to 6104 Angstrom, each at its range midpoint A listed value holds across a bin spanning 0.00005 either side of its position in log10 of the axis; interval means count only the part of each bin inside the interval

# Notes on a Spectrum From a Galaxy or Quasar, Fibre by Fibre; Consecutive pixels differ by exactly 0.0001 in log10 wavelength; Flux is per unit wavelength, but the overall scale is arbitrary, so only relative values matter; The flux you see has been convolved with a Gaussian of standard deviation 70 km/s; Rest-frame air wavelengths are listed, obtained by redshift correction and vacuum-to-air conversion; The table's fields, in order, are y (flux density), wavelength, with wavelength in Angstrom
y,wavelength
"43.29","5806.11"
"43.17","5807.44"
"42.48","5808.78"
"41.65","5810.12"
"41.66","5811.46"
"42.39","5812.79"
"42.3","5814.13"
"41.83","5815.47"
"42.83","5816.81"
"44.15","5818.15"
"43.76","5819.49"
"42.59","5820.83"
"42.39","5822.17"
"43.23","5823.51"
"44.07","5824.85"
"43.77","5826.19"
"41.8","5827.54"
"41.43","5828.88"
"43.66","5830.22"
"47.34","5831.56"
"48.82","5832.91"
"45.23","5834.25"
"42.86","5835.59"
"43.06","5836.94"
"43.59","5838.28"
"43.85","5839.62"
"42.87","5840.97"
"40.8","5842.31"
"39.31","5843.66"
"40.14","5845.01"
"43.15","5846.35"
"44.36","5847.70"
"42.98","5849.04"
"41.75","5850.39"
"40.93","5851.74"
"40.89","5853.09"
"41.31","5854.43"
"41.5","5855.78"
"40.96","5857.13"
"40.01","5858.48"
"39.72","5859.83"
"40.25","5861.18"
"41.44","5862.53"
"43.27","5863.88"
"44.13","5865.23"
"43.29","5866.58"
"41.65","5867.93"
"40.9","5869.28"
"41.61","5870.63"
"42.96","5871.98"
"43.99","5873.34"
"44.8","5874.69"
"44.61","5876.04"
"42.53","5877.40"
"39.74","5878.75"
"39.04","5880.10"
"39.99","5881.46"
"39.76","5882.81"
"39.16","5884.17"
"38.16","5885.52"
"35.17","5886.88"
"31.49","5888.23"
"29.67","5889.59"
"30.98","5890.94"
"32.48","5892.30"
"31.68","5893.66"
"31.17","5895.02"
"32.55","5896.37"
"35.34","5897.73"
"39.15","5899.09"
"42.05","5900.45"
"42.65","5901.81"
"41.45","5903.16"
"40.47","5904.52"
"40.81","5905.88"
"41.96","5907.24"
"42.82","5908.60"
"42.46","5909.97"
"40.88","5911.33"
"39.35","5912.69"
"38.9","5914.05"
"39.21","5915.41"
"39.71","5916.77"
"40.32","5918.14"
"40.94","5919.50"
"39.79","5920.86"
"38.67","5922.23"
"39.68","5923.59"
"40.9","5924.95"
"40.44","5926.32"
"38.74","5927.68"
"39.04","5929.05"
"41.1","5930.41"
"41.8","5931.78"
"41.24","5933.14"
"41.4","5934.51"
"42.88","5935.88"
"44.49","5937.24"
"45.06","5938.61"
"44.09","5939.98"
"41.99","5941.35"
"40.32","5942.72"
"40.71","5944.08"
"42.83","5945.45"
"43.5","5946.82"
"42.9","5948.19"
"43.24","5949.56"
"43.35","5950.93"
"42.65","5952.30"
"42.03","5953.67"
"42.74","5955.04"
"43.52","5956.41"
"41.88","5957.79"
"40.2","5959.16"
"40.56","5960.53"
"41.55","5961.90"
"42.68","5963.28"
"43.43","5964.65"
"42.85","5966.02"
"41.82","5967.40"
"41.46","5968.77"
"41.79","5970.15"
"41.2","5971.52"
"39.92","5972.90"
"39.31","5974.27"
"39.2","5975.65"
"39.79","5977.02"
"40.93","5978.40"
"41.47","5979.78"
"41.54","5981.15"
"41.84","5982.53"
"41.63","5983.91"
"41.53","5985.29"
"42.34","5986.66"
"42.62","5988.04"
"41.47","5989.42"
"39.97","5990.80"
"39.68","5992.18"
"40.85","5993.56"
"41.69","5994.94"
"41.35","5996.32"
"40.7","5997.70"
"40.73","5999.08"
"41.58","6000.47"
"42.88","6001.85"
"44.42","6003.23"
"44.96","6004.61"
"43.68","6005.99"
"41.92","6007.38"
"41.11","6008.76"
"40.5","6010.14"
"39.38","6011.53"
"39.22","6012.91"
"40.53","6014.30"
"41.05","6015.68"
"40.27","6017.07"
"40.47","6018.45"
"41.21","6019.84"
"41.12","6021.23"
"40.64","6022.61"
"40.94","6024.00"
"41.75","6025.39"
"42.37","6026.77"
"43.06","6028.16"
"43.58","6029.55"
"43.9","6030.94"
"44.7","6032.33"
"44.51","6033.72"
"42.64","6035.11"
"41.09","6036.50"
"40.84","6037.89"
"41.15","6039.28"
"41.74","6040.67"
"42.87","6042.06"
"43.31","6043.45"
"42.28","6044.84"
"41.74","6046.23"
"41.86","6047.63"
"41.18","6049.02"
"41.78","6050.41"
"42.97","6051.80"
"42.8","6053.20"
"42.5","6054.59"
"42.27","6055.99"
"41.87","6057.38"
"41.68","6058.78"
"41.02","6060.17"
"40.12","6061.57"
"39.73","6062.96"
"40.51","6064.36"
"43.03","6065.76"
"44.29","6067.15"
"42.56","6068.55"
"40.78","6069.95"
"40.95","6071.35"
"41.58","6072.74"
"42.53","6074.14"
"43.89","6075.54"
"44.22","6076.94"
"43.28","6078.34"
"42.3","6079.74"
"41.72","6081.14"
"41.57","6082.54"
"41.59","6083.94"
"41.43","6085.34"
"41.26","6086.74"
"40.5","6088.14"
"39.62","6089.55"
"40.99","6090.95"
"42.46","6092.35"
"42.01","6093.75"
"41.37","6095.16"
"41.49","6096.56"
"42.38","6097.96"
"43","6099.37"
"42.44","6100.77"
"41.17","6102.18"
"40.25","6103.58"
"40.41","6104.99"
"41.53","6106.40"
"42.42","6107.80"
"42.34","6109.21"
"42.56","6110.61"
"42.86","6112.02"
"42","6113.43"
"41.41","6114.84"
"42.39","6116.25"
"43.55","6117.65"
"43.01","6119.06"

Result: 0.02 mag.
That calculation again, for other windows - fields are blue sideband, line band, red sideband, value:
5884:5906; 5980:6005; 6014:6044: -0.04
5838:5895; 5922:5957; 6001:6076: -0.03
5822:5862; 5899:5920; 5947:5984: 0.03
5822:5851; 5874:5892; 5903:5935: 0.10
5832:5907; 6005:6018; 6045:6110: 0.01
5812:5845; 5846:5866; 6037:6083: 0.03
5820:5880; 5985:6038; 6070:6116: 0.01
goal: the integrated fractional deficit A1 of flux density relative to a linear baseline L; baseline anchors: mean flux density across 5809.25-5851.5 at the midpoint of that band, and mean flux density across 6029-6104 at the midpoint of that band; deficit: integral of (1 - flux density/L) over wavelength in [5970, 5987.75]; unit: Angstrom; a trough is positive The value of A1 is 0.59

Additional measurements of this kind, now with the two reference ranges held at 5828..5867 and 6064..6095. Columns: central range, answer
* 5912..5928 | 1.0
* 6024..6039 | -0.2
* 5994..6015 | 0.3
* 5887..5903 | 2.9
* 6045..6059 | 0.0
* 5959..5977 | 0.4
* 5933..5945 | -0.1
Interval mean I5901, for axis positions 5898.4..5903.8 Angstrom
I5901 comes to 41.3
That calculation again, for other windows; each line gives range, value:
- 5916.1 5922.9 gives 39.8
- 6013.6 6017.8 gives 40.6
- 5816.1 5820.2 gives 43.5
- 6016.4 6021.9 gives 40.8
